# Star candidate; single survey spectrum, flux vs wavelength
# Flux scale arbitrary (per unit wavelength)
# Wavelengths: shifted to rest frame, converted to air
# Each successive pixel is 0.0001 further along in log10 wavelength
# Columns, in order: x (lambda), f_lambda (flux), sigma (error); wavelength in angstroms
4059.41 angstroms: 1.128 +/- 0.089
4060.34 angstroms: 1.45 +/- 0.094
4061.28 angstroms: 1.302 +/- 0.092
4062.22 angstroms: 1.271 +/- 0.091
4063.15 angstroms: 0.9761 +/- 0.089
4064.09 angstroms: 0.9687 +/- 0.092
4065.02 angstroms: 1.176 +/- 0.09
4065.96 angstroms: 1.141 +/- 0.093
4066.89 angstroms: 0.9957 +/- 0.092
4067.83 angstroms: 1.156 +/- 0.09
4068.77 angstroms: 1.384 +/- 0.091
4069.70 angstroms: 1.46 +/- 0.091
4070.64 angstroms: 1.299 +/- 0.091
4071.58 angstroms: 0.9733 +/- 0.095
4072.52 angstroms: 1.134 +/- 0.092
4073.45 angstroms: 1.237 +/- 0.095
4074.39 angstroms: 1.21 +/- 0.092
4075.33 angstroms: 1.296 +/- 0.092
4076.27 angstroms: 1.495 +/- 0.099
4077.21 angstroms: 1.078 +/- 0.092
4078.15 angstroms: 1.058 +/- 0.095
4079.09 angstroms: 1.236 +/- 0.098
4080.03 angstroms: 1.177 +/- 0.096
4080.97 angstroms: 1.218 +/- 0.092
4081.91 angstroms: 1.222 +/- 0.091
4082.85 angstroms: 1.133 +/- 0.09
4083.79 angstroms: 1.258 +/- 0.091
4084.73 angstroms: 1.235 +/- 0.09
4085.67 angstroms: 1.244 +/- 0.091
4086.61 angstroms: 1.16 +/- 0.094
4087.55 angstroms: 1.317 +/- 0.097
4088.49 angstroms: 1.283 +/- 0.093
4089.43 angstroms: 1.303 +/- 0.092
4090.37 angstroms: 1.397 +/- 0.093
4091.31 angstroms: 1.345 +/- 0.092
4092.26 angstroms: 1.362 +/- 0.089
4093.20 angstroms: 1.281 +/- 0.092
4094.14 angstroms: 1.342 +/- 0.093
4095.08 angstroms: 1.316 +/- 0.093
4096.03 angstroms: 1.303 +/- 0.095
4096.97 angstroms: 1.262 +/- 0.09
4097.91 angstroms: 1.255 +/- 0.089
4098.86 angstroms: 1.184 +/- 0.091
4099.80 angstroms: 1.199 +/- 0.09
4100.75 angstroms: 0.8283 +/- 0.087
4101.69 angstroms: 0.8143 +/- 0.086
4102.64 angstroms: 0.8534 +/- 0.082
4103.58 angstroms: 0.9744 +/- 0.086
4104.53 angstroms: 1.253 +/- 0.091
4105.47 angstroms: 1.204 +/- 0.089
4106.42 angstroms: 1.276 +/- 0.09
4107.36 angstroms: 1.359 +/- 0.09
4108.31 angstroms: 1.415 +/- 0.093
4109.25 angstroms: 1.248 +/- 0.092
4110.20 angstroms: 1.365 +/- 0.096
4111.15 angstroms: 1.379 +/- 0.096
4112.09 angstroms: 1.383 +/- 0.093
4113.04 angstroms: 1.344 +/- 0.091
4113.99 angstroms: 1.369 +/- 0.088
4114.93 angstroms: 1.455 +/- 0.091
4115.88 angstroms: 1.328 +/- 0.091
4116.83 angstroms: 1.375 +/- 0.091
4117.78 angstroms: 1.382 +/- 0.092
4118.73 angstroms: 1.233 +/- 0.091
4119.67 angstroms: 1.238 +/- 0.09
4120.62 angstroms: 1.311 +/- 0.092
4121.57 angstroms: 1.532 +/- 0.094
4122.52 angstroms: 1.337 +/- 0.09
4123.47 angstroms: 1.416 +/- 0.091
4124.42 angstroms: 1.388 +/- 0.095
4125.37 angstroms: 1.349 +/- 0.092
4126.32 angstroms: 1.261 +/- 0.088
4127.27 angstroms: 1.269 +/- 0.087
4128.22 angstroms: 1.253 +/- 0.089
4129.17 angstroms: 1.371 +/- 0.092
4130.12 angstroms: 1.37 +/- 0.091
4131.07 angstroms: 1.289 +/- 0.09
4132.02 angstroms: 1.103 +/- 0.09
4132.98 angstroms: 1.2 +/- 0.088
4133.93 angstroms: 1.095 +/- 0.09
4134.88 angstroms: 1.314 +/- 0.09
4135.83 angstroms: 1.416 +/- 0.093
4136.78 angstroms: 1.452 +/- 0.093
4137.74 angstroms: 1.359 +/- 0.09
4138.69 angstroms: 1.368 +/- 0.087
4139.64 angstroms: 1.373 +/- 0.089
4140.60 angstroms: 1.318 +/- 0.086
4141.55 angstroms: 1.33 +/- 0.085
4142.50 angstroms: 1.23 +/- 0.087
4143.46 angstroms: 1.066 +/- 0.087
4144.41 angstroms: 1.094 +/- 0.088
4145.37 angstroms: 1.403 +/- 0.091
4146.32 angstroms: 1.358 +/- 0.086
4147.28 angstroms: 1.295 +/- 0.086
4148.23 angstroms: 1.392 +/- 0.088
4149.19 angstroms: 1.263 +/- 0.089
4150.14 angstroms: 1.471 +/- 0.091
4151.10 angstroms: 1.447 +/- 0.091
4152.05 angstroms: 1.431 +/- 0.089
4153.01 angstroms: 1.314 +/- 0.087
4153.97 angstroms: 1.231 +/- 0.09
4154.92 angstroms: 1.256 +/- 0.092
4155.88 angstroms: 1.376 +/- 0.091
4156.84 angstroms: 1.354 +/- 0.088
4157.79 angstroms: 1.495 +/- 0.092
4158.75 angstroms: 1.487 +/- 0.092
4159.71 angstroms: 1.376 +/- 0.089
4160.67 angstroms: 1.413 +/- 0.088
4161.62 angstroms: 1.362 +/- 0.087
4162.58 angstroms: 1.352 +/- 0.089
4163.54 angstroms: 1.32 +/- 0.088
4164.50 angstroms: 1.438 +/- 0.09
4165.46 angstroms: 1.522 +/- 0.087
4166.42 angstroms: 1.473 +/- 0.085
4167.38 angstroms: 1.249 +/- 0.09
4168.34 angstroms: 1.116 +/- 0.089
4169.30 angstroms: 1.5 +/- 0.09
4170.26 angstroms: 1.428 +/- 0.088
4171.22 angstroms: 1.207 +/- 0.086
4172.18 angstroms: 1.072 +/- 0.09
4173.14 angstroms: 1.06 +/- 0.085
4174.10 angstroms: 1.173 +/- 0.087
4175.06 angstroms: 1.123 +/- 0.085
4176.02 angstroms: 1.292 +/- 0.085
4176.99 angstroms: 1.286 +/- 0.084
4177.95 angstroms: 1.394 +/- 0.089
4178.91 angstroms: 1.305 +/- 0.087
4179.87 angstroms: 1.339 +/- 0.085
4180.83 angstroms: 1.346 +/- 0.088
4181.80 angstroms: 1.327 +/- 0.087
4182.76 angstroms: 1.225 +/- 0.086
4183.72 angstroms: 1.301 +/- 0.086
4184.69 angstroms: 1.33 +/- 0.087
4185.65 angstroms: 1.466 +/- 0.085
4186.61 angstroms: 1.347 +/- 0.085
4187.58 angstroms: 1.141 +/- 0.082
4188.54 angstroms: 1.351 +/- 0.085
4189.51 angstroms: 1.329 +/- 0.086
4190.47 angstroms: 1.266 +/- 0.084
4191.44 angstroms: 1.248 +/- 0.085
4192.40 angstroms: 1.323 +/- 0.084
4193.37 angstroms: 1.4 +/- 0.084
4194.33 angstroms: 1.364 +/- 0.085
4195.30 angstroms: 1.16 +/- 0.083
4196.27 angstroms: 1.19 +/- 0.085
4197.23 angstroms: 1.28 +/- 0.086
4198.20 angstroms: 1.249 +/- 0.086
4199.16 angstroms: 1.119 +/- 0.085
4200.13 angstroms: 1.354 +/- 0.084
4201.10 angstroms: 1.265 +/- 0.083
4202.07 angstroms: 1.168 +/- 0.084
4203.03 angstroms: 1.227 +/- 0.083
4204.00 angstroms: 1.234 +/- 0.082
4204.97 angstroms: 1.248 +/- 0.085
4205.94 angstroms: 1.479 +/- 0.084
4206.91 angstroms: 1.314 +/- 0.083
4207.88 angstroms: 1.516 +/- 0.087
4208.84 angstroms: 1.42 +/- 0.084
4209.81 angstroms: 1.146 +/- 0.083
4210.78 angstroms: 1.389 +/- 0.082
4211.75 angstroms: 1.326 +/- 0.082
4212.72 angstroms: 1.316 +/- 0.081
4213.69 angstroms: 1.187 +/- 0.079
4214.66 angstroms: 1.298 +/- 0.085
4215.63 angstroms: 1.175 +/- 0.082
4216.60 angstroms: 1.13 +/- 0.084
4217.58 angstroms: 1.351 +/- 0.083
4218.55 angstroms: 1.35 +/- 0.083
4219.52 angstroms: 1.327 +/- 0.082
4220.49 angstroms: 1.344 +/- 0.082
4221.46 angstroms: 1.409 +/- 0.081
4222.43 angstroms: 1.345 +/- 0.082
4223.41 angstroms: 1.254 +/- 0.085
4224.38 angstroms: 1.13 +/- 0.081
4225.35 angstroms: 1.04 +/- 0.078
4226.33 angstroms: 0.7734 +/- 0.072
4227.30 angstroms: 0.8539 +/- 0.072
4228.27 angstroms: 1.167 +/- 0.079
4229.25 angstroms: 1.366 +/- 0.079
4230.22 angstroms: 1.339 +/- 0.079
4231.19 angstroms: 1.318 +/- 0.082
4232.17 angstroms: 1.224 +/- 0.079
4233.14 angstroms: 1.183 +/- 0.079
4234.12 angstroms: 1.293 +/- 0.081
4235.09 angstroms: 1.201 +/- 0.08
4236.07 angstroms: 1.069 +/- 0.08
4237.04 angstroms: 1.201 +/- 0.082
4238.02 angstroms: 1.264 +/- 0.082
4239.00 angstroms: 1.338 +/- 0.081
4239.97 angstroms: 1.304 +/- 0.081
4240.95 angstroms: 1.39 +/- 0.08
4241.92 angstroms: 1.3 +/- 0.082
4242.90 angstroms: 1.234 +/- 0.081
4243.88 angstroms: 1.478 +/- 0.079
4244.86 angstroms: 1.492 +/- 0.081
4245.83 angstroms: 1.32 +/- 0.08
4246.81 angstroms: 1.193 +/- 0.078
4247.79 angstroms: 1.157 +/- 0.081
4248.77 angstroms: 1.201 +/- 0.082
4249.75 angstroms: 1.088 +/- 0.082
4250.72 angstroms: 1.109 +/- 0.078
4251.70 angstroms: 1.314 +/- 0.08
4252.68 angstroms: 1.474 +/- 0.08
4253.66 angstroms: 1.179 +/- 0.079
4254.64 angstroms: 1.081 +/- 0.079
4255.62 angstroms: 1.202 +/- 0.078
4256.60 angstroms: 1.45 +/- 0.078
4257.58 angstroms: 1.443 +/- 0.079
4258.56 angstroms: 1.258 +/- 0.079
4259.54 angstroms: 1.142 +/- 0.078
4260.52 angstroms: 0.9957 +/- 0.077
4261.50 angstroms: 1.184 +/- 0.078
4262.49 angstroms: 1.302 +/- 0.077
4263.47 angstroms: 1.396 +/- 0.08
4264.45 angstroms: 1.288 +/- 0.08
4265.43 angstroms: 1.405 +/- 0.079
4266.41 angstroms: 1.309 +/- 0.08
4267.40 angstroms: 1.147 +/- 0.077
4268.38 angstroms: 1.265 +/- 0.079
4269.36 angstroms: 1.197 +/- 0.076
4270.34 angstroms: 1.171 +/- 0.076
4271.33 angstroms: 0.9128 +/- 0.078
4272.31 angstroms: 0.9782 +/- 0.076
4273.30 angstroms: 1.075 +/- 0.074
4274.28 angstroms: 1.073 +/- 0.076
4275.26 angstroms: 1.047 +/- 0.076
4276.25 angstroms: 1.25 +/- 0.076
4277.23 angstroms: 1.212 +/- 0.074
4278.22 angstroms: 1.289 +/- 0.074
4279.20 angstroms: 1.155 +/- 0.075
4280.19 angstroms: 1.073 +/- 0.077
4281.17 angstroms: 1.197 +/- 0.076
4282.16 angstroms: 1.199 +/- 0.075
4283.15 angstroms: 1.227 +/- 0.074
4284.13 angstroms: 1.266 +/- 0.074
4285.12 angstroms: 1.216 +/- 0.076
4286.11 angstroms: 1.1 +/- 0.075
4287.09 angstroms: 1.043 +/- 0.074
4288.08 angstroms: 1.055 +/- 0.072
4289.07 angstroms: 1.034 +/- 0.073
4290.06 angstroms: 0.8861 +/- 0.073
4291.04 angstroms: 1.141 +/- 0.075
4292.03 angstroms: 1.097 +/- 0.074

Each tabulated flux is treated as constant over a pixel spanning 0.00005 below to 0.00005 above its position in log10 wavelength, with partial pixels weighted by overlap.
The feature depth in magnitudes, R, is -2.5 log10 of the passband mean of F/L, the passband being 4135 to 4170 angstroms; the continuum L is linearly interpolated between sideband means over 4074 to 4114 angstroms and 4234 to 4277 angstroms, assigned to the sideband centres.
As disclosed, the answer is -0.10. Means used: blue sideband 1.24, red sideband 1.23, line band 1.35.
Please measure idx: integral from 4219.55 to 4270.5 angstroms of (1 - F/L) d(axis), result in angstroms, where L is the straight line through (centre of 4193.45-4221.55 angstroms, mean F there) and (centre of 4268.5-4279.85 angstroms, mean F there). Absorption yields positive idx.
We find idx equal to -2.0 angstroms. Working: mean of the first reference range 1.29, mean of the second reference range 1.13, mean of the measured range 1.24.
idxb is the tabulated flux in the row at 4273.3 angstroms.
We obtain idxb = 1.075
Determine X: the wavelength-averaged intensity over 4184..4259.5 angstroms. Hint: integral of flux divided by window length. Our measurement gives 1.27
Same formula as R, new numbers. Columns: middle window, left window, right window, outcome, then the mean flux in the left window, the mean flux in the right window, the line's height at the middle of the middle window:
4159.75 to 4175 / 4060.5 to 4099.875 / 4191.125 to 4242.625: -0.052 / 1.23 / 1.26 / 1.25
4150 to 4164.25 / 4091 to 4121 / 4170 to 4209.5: -0.086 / 1.26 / 1.28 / 1.27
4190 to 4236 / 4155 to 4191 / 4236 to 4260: 0.034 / 1.32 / 1.27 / 1.29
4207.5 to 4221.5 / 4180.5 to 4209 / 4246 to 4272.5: -0.029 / 1.3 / 1.22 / 1.27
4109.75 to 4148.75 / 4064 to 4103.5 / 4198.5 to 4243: -0.085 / 1.2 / 1.25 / 1.22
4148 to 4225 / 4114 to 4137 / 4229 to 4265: -0.013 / 1.32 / 1.26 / 1.29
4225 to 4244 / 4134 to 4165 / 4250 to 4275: 0.028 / 1.35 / 1.21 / 1.24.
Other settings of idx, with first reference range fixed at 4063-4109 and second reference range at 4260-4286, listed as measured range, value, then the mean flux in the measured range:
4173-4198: -1.91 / 1.29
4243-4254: -0.80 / 1.27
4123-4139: -1.44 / 1.31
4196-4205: -0.31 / 1.23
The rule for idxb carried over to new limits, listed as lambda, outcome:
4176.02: 1.292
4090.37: 1.397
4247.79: 1.157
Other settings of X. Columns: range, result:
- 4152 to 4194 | 1.32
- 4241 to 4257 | 1.27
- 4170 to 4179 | 1.23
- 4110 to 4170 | 1.34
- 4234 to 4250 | 1.27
